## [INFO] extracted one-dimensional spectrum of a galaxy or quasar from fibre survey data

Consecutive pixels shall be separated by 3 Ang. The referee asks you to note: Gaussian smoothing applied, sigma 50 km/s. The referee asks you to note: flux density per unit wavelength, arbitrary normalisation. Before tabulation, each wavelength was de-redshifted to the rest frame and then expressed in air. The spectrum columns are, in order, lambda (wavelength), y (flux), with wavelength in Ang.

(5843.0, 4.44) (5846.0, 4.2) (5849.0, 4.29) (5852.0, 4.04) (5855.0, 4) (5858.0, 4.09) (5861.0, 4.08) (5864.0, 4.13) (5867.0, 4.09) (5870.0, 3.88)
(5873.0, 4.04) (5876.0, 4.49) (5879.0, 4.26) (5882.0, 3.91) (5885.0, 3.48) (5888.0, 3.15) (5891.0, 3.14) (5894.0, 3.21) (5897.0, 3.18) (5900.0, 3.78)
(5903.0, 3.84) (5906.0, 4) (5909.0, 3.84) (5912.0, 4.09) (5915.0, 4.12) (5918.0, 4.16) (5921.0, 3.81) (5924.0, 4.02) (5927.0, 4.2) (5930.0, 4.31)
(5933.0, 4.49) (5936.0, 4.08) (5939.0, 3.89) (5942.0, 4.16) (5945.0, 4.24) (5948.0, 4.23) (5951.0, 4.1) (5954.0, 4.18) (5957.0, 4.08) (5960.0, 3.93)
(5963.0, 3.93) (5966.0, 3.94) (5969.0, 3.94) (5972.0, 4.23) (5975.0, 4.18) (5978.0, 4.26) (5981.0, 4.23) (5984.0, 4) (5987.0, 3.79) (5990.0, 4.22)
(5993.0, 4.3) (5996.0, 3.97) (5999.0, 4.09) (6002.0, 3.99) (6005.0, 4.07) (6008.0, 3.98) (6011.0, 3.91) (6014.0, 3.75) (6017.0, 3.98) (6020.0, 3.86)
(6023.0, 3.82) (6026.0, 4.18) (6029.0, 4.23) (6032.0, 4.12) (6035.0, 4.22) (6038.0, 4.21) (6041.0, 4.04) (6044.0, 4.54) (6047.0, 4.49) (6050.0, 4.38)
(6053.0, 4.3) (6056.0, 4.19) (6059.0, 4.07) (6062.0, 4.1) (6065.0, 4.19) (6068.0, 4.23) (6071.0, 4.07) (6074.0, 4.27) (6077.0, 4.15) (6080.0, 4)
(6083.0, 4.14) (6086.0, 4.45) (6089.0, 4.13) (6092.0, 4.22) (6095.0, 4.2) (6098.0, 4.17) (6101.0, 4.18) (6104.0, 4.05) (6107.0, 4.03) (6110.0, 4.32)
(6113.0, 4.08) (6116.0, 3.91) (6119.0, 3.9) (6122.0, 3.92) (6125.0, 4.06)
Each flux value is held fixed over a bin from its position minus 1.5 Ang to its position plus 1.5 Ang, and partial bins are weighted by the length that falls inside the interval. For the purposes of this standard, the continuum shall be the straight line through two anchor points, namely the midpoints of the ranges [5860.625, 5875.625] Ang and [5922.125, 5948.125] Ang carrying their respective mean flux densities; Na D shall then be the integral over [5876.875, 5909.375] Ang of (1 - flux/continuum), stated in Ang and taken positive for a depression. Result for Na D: 3.8 Ang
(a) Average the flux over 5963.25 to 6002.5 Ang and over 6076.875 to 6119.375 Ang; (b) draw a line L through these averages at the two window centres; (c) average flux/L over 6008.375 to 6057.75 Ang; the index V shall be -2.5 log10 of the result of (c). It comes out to -0.01 mag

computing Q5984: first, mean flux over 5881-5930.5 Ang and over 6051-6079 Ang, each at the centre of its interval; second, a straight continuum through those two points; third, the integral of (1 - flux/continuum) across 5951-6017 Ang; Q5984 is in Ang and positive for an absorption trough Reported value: -1.3 Ang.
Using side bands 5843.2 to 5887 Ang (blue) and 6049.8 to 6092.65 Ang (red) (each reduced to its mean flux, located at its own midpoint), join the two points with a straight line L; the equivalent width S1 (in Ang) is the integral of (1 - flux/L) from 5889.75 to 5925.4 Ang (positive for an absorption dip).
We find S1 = 2.8 Ang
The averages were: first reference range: 4.07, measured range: 3.77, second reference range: 4.19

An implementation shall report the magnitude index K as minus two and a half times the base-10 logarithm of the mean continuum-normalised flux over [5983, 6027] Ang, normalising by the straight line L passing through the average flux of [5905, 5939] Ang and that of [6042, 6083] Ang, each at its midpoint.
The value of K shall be 0.05 mag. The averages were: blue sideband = 4.09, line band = 3.99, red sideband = 4.22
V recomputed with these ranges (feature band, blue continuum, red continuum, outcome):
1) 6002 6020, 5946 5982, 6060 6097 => 0.053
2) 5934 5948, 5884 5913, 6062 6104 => -0.116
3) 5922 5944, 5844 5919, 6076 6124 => -0.055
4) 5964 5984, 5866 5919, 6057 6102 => -0.040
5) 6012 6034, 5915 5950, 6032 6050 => 0.072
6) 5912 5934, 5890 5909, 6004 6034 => -0.140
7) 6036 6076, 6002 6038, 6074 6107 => -0.037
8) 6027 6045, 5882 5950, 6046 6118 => -0.032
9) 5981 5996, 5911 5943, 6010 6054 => 0.013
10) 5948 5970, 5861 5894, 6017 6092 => -0.010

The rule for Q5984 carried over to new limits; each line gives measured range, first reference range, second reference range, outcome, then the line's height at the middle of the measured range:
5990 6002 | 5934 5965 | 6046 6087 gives 0.1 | 4.14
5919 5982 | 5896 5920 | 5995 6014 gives -3.0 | 3.93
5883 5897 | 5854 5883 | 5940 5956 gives 2.9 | 4.12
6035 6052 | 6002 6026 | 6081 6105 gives -1.2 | 4.03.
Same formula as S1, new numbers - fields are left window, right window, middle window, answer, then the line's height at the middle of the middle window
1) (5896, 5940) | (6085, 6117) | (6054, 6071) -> -0.1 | 4.12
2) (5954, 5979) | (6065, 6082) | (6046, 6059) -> -0.5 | 4.13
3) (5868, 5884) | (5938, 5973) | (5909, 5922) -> 0.2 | 4.08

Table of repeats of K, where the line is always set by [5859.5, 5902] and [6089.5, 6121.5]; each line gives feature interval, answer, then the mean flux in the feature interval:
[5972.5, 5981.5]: -0.08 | 4.22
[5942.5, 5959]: -0.08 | 4.16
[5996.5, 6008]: -0.02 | 4.03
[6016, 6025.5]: 0.02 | 3.91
